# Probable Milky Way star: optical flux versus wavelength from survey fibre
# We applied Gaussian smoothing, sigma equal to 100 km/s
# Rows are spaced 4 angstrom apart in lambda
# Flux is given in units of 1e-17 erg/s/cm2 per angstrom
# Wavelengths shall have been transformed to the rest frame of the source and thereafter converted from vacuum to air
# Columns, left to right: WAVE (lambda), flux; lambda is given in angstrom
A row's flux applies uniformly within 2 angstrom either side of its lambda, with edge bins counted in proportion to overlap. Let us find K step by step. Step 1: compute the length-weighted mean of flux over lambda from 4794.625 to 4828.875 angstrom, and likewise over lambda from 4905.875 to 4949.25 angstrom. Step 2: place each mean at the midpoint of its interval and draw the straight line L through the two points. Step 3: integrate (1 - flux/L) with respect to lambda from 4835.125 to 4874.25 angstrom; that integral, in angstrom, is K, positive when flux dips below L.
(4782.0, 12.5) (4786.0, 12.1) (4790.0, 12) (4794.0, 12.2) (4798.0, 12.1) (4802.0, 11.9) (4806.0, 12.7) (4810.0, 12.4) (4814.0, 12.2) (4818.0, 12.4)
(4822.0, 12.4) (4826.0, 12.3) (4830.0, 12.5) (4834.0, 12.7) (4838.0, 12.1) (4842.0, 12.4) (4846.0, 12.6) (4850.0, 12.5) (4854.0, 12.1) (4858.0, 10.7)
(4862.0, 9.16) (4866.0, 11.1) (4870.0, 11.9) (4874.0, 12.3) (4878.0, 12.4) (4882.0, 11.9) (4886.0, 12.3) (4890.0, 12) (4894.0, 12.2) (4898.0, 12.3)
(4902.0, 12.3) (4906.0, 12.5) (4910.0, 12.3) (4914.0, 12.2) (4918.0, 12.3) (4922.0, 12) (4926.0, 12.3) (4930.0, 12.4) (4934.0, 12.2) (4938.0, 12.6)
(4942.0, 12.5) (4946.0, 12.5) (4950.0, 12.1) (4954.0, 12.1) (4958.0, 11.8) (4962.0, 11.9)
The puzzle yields 2.01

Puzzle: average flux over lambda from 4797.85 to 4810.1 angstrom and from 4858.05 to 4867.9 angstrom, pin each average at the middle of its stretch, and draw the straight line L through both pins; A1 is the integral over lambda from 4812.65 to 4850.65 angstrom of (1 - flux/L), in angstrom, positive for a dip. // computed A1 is -3.7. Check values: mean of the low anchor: 12.3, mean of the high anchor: 10.2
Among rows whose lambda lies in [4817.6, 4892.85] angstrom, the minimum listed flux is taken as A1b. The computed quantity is 9.16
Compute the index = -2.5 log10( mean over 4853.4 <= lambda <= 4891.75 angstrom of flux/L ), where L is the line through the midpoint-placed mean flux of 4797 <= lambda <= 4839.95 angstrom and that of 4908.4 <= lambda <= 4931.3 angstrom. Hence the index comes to 0.07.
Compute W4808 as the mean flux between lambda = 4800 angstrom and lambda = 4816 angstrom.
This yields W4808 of 12.3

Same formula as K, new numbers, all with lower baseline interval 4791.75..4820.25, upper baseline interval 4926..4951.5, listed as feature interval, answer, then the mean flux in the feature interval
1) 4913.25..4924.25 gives 0.2 angstrom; 12.2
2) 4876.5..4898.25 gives 0.3 angstrom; 12.2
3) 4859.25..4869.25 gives 1.6 angstrom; 10.4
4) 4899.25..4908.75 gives 0.0 angstrom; 12.4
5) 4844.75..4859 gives 0.3 angstrom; 12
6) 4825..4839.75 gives -0.1 angstrom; 12.4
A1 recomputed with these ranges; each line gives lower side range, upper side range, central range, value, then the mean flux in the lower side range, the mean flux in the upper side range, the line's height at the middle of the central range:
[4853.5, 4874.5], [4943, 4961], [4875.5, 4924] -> -3.07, 11.1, 12.1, 11.5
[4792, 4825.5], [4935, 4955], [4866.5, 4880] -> 0.27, 12.3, 12.4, 12.3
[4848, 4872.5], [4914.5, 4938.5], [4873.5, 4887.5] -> -0.78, 11.3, 12.3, 11.6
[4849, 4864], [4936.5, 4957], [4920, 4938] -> -0.29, 11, 12.3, 12.1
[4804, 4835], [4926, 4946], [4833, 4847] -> 0.02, 12.4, 12.4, 12.4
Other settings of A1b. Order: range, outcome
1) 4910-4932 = 12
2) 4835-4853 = 12.1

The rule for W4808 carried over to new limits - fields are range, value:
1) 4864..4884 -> 11.9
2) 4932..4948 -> 12.4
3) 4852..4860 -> 11.4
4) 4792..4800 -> 12.1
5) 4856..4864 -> 9.93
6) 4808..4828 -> 12.3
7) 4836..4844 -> 12.2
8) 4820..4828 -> 12.4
